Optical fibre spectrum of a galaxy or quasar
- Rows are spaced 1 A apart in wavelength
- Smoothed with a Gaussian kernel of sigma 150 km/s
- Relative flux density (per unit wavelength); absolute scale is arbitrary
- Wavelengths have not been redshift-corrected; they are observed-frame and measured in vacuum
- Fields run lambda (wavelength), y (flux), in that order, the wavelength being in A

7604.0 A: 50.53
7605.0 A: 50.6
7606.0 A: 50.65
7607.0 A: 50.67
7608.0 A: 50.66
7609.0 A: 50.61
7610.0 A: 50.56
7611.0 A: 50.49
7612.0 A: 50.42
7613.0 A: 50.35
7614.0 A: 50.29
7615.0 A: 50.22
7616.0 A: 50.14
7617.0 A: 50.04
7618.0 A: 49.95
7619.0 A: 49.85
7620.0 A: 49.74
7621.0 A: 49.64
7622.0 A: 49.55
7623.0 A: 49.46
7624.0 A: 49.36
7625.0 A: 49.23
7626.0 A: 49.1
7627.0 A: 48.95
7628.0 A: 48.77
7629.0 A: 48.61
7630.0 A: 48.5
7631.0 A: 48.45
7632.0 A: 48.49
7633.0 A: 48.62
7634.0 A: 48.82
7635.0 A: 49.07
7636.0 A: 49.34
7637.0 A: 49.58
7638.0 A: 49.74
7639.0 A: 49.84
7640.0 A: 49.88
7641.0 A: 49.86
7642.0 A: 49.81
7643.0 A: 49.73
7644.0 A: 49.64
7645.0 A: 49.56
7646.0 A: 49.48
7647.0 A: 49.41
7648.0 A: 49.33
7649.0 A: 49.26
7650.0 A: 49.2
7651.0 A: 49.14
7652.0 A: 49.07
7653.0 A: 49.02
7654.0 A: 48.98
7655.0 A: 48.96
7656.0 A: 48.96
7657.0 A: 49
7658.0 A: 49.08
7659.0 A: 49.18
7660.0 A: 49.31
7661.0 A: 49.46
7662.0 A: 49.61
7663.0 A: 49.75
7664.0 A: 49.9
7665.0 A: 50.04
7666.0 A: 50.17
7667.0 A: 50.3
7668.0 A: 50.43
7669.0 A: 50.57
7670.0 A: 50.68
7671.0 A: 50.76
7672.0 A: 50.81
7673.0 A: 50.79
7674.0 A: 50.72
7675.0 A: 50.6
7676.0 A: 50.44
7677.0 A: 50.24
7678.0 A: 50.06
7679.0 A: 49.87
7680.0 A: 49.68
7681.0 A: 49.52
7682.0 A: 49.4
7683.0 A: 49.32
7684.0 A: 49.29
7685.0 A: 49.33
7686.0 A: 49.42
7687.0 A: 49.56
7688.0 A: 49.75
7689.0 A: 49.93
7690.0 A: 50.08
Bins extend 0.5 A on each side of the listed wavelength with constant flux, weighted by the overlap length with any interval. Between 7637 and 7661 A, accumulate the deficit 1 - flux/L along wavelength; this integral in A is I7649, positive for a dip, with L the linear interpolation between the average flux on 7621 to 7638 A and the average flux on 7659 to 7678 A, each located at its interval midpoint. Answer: 0.1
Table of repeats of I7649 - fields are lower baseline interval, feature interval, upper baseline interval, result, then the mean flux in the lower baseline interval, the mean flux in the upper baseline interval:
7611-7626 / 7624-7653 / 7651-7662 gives 0.14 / 49.9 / 49.1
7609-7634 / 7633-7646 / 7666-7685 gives 0.06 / 49.5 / 50.2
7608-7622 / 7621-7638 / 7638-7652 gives 0.28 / 50.2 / 49.5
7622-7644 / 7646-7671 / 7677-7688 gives -0.08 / 49.2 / 49.6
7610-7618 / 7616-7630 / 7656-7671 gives 0.22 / 50.3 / 49.8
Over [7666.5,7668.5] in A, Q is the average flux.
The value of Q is 50.4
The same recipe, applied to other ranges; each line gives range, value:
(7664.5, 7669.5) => 50.3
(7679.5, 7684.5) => 49.4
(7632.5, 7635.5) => 48.8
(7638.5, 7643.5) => 49.8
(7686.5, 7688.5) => 49.7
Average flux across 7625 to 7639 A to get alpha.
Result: 49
